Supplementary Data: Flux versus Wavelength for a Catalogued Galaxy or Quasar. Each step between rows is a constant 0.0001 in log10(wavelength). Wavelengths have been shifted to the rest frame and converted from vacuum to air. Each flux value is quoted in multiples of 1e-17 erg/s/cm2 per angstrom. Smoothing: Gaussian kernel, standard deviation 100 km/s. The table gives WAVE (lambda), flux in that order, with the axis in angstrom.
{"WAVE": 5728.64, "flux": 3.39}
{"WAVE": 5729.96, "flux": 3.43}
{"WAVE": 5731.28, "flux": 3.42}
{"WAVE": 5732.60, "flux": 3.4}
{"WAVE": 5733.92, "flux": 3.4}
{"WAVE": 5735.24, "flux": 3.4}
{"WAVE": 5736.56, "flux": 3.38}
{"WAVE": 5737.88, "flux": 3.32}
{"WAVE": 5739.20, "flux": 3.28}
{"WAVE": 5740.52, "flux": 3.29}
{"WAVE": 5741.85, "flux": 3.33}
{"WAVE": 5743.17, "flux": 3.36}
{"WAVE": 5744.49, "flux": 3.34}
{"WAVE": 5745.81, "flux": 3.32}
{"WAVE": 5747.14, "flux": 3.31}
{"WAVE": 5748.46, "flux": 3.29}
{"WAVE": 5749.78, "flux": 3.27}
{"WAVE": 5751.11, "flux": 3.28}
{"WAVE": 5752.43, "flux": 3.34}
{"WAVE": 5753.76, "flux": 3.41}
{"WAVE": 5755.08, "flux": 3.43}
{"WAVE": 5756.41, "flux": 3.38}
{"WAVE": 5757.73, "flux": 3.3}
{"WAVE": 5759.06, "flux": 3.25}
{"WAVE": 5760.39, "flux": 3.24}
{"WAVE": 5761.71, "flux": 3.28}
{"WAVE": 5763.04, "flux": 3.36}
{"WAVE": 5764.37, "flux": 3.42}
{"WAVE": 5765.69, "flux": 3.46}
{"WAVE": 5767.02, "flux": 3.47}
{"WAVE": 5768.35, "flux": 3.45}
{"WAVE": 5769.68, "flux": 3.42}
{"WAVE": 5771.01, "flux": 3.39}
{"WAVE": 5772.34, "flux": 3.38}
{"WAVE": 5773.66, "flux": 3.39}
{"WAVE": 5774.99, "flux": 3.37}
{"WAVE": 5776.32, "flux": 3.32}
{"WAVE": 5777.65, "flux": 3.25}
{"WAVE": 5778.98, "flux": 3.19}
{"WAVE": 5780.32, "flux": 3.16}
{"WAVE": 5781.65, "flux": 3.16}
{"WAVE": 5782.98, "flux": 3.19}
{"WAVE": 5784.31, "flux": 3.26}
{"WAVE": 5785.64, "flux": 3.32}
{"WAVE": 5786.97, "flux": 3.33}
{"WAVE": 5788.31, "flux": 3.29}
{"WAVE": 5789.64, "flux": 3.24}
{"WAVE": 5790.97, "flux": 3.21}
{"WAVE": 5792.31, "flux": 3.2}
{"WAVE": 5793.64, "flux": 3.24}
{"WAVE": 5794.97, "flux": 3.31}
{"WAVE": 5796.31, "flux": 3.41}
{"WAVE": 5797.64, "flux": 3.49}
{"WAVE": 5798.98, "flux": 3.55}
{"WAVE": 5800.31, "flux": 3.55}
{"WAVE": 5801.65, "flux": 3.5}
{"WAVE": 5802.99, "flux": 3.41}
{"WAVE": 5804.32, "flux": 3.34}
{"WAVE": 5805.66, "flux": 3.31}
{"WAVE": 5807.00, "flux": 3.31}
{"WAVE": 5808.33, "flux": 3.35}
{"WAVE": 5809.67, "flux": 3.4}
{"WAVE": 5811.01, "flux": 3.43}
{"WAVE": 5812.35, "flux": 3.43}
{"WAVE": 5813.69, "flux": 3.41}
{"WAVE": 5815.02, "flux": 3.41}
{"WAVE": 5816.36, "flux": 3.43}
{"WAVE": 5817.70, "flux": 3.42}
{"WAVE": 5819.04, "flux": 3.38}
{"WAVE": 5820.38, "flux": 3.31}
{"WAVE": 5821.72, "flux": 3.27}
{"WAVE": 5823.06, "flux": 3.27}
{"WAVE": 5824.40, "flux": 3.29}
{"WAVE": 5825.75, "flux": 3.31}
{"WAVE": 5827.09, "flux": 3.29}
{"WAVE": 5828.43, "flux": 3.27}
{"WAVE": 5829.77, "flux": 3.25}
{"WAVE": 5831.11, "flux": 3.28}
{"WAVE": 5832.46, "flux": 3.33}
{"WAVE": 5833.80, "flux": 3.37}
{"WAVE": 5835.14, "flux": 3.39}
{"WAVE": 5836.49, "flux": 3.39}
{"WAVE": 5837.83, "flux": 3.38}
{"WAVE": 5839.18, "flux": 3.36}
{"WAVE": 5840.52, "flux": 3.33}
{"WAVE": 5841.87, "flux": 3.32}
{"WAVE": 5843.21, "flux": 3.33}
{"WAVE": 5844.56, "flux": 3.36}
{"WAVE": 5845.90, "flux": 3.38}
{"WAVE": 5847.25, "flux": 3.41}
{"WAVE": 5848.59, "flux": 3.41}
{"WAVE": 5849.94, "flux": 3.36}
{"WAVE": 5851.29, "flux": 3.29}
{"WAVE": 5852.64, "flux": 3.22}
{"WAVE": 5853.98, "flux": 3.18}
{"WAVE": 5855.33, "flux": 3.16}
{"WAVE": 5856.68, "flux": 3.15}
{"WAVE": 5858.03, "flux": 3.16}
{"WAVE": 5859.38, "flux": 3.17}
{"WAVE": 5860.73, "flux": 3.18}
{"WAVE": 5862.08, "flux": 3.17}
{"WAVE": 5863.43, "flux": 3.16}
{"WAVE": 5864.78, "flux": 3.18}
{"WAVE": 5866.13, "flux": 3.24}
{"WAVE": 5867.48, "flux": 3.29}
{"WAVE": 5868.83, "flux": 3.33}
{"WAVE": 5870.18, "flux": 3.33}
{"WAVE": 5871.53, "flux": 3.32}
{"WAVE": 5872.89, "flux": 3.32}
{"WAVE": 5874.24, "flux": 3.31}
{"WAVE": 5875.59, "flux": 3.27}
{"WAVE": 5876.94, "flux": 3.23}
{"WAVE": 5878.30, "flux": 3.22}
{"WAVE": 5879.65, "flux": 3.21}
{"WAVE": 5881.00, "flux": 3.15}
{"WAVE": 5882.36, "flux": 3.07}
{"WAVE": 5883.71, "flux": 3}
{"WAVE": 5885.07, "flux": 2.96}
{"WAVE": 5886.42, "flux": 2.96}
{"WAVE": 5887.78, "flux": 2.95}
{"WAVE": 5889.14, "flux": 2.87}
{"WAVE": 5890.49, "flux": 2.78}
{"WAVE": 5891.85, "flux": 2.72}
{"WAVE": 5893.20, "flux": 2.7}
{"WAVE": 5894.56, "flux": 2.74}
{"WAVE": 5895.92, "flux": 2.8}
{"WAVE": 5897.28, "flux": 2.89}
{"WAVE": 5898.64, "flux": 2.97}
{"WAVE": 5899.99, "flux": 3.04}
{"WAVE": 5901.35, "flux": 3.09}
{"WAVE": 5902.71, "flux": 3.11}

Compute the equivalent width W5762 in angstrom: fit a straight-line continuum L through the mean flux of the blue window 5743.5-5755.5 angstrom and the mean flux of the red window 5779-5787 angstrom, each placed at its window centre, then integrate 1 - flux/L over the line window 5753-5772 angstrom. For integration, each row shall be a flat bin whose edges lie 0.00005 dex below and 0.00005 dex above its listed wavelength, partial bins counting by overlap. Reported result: -0.49 angstrom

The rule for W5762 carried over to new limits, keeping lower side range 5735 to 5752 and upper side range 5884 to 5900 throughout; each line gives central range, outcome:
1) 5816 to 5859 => -4.0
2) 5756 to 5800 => -1.5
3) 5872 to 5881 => -1.1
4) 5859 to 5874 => -1.6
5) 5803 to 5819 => -1.4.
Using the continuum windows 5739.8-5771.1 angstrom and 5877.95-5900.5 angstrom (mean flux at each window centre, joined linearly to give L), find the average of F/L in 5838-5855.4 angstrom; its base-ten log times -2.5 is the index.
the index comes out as -0.09 mag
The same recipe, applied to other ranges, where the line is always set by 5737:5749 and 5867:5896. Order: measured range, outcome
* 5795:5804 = -0.081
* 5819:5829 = -0.040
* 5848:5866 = -0.033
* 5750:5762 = -0.009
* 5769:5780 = -0.023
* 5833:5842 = -0.071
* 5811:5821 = -0.070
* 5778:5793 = 0.004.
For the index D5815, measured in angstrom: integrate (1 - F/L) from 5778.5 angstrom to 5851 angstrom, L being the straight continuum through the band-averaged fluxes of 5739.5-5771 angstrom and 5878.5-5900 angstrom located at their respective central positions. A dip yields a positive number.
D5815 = -4.1 angstrom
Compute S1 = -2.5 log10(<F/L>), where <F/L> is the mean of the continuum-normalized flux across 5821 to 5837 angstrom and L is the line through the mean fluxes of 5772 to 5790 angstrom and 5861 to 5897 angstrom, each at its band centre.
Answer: -0.04 mag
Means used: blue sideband 3.27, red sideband 3.09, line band 3.31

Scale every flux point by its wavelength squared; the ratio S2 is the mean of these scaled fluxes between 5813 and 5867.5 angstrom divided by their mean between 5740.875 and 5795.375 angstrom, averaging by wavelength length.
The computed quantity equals 1.02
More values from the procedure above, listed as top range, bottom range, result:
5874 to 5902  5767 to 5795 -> 0.94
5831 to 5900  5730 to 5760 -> 0.99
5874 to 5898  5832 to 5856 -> 0.91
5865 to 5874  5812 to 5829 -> 1.00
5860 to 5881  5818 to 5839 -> 0.99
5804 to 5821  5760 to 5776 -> 1.01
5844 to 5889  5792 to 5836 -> 0.97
